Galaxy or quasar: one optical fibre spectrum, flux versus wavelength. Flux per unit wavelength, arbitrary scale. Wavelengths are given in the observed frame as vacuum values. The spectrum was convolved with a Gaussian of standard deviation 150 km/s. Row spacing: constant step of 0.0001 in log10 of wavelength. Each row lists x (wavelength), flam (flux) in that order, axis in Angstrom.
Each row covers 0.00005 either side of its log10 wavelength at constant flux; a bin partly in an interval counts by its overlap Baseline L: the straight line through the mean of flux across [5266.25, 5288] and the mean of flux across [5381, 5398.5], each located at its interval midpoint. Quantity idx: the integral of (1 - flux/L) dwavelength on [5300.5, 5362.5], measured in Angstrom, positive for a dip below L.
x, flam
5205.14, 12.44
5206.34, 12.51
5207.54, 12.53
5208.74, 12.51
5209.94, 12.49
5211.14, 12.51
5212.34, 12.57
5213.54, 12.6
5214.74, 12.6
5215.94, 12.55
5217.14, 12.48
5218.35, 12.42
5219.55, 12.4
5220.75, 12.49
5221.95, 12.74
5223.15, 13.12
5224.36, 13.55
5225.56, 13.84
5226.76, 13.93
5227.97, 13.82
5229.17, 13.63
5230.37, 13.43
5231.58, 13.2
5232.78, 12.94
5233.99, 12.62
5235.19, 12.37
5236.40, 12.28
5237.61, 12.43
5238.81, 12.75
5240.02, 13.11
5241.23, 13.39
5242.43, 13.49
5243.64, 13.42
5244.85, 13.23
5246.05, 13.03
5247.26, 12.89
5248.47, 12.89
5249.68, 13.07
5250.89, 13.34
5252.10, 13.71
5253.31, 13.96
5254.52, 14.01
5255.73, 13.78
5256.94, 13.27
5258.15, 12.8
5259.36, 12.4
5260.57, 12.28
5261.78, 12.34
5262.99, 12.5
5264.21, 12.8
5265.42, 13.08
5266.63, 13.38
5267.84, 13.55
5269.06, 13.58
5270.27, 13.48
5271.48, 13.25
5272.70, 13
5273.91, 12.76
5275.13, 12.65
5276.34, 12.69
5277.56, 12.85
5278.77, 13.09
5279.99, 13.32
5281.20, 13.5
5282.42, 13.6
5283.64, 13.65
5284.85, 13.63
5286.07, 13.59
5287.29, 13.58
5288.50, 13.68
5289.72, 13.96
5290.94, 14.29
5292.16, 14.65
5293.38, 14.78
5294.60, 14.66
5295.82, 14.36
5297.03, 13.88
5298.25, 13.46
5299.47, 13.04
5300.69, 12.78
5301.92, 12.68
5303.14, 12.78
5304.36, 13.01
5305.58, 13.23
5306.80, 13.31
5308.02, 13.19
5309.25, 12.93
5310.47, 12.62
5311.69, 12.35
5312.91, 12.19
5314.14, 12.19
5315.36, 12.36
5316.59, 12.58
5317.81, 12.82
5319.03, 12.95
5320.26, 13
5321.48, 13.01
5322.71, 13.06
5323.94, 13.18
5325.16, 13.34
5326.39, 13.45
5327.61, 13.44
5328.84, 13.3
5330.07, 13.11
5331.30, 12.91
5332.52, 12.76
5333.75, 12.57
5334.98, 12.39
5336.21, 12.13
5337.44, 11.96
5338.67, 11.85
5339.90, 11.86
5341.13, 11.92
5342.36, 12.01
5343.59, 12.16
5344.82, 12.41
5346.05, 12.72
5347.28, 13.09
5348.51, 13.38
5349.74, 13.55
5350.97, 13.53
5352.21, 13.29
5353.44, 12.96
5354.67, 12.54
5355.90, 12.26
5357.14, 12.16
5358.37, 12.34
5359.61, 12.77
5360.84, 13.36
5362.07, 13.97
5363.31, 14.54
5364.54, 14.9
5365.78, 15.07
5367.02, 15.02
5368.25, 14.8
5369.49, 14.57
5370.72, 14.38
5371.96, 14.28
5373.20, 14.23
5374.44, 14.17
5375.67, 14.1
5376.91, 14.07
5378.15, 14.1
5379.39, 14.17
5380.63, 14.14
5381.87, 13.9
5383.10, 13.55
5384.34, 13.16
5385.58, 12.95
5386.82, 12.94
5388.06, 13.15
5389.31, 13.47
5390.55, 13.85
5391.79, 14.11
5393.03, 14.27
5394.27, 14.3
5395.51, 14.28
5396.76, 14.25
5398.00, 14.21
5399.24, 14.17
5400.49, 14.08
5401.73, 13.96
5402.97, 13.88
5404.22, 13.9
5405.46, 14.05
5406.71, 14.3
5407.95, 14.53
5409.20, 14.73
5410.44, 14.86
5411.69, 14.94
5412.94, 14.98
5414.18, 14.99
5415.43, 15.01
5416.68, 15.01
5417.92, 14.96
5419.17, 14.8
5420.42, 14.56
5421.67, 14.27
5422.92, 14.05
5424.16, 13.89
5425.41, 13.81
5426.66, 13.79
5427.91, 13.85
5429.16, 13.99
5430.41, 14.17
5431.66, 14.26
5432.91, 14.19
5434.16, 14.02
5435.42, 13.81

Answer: 3.4 Angstrom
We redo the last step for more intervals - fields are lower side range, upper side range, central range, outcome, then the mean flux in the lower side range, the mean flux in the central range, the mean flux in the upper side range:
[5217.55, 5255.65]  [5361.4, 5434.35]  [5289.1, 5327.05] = 1.1 Angstrom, 13.1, 13.2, 14.2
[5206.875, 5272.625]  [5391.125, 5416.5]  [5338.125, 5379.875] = 1.8 Angstrom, 13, 13.4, 14.4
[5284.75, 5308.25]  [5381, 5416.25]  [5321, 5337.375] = 1.0 Angstrom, 13.6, 12.9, 14.1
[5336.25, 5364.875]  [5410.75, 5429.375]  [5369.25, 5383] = -0.7 Angstrom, 12.8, 14.2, 14.5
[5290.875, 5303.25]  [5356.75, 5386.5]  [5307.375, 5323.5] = 1.3 Angstrom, 13.8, 12.7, 14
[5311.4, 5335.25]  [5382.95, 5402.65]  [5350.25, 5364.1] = 0.2 Angstrom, 12.9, 13.1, 13.8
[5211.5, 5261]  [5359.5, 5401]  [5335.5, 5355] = 1.7 Angstrom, 13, 12.6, 14.1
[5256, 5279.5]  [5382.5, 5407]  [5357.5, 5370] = -0.4 Angstrom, 12.9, 14.1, 13.8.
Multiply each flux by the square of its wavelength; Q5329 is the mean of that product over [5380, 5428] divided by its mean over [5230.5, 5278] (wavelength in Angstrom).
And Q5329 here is 1.15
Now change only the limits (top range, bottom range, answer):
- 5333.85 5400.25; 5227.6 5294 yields 1.06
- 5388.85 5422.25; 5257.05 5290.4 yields 1.15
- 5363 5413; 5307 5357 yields 1.14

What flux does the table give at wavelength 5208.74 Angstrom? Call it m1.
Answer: 12.51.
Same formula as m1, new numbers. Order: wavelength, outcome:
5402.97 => 13.88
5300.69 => 12.78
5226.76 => 13.93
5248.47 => 12.89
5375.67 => 14.1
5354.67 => 12.54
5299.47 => 13.04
